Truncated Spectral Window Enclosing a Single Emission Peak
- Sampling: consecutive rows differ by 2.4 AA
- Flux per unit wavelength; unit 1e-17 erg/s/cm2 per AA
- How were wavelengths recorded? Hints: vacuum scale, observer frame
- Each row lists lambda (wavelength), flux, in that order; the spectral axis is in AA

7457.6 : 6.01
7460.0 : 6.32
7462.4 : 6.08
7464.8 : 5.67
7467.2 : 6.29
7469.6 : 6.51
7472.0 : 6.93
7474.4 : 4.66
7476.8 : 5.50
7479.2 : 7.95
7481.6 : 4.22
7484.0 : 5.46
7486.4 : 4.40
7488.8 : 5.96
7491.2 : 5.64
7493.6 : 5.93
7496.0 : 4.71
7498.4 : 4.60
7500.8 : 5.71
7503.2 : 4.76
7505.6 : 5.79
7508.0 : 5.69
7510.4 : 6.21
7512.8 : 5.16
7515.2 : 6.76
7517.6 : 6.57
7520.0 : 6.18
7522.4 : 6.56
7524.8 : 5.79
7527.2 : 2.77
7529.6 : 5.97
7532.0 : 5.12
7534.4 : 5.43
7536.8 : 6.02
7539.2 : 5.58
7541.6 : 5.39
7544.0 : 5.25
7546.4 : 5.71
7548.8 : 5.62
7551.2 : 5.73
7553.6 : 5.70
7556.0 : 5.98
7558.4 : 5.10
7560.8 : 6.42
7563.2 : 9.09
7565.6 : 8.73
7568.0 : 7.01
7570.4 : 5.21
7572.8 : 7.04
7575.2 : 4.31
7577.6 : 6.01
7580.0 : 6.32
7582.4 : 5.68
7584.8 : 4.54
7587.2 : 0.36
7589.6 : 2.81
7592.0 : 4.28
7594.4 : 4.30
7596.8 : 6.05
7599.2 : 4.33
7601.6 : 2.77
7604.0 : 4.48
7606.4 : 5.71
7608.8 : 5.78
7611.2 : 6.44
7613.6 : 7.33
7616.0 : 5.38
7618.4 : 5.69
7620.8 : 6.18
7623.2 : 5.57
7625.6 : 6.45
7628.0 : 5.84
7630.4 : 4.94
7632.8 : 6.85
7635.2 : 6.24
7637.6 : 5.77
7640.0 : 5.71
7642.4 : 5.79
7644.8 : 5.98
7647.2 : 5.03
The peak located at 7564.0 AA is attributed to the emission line [S II]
